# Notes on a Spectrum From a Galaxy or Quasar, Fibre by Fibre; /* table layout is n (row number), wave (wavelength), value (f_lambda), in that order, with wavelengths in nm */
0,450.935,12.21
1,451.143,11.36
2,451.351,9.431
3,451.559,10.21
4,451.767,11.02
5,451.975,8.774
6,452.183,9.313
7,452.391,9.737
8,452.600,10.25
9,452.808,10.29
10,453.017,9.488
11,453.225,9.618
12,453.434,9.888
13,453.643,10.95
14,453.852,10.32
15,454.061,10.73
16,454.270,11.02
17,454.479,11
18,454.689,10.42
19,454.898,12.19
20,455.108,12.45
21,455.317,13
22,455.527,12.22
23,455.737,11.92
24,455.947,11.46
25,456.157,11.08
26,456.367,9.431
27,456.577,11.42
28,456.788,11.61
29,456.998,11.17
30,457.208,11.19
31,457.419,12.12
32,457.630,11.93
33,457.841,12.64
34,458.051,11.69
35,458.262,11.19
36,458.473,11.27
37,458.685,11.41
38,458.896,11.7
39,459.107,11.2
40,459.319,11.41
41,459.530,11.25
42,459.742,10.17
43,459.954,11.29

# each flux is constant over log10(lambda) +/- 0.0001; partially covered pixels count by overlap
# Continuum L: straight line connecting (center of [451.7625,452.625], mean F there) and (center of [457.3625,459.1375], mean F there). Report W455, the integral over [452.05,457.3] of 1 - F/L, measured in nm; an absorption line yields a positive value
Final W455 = -0.20 nm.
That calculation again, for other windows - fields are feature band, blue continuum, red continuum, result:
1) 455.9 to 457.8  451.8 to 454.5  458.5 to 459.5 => -0.066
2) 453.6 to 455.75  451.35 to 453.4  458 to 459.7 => -0.227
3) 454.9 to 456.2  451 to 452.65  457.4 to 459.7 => -0.143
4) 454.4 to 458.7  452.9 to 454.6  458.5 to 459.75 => -0.290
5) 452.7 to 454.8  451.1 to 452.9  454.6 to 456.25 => 0.110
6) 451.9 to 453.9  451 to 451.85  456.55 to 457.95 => 0.184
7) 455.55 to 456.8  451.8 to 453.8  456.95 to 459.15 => -0.023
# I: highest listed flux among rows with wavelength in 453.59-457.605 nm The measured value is 13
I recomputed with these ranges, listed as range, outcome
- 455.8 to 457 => 11.61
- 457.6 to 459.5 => 12.64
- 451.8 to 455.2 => 12.45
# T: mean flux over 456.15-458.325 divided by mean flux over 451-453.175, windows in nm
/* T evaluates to 1.14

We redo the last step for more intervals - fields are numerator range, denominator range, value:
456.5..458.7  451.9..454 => 1.17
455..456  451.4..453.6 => 1.24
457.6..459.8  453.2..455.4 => 1.03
